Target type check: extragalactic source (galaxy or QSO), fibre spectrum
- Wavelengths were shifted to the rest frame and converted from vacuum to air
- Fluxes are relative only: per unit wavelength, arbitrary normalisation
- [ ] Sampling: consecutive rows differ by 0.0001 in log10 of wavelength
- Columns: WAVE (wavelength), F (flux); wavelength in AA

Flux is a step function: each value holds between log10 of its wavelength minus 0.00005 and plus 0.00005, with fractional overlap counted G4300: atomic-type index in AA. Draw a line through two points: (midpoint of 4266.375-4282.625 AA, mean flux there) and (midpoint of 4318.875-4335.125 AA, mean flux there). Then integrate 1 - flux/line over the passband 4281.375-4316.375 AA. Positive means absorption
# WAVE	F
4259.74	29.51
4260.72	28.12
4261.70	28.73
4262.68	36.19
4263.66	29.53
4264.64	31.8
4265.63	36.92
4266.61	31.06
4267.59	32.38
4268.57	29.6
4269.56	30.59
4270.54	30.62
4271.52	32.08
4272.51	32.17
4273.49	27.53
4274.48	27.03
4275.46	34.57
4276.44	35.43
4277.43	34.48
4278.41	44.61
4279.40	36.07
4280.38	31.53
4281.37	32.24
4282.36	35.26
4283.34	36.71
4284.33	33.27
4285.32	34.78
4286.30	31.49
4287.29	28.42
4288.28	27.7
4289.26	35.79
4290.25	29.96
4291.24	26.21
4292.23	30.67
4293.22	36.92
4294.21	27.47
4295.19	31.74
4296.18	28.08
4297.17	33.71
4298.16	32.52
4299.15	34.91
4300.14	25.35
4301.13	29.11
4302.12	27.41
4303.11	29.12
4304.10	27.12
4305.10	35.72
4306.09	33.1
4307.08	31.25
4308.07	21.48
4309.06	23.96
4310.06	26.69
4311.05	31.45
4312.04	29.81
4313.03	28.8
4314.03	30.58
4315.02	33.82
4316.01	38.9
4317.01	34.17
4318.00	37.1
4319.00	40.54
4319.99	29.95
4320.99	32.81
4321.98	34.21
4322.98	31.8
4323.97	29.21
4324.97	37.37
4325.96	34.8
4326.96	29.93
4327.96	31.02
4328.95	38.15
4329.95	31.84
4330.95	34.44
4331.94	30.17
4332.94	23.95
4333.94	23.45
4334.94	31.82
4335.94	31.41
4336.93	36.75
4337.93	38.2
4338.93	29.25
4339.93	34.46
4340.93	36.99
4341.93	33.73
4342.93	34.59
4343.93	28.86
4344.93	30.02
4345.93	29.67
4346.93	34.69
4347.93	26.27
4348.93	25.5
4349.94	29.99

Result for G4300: 1.67 AA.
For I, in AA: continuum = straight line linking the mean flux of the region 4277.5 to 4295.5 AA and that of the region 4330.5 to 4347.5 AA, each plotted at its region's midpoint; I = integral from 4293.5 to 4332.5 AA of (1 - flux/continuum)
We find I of 1.0 AA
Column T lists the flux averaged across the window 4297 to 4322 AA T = 31.2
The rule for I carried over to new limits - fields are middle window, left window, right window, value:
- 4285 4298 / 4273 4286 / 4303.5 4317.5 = 0.7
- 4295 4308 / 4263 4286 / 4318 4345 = 1.0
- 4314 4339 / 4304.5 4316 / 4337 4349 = -1.5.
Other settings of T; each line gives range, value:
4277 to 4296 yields 32.8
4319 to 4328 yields 32.9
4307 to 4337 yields 31.6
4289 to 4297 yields 30.8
